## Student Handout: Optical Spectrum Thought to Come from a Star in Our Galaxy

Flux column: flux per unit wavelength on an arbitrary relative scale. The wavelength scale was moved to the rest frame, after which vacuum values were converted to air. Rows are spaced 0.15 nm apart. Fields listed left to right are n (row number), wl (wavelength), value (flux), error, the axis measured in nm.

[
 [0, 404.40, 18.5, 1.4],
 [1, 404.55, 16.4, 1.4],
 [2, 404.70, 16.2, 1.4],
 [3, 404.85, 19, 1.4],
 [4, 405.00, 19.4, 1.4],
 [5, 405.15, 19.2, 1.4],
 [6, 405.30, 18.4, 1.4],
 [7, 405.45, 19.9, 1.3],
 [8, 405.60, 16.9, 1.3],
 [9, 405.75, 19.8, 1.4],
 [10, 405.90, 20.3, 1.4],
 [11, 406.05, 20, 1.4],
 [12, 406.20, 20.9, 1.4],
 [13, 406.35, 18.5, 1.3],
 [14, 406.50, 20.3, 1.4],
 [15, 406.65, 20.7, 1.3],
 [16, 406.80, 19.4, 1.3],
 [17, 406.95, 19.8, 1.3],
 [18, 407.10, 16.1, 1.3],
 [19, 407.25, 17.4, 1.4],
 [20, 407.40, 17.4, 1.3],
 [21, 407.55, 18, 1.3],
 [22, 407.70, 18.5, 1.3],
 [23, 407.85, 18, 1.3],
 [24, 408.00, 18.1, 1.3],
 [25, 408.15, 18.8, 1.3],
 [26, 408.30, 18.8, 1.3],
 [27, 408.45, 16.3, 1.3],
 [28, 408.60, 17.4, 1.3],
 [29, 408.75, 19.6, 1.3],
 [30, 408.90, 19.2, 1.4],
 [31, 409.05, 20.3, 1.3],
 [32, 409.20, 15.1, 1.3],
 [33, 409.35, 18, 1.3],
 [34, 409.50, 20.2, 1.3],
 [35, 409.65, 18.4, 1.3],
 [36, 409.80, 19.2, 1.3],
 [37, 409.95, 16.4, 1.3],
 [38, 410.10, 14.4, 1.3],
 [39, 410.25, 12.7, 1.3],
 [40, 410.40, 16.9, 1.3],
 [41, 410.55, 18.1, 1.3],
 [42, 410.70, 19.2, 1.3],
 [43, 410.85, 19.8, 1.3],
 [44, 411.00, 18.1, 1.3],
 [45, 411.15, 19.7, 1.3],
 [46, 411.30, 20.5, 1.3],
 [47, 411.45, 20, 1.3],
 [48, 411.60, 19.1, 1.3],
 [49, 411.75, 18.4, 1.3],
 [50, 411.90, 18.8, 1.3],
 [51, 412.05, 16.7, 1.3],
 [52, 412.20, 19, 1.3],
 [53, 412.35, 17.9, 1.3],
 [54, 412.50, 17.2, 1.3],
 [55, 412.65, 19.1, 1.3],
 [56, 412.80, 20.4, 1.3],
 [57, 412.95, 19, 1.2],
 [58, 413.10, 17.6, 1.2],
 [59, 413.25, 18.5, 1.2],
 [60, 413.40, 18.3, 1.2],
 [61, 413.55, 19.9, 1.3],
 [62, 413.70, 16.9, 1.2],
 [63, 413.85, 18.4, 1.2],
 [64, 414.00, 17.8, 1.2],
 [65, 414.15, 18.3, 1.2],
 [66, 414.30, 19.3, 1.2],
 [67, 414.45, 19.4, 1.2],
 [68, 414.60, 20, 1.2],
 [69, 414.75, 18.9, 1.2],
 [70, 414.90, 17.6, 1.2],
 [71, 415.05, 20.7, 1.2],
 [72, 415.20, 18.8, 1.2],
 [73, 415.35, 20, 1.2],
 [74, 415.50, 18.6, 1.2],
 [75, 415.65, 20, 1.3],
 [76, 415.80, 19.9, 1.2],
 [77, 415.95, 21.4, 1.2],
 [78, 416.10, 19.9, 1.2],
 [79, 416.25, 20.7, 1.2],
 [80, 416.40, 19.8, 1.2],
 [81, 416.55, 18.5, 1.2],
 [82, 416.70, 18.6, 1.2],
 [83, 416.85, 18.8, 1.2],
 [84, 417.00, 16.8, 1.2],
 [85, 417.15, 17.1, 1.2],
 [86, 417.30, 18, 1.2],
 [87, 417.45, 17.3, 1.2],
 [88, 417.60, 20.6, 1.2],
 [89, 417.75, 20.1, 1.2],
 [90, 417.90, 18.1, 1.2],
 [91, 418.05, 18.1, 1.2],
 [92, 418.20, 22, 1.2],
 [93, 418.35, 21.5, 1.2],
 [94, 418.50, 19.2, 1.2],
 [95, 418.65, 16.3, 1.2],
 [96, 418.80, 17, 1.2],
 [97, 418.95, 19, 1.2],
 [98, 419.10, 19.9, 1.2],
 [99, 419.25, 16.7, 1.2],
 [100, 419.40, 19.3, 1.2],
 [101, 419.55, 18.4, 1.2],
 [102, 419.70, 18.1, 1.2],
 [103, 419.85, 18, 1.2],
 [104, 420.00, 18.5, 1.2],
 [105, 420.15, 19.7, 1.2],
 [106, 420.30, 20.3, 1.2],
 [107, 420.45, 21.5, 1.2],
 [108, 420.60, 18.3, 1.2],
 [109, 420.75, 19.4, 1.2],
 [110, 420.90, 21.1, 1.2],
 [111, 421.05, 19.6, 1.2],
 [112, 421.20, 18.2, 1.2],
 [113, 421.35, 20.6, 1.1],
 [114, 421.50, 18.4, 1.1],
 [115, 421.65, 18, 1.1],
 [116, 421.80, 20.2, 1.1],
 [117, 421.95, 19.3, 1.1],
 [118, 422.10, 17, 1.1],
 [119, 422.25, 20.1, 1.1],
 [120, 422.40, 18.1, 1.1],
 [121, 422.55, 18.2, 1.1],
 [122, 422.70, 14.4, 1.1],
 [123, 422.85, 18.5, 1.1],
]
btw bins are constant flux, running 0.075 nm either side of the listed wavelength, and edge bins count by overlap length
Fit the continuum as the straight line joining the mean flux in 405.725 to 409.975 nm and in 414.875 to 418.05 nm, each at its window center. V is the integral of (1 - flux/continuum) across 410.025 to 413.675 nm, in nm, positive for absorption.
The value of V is 0.11 nm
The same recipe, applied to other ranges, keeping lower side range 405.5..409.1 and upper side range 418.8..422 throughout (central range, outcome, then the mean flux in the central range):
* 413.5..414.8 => 0.01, 18.7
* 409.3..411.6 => 0.09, 18.1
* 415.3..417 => -0.05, 19.5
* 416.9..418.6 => 0.01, 18.9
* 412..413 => 0.02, 18.5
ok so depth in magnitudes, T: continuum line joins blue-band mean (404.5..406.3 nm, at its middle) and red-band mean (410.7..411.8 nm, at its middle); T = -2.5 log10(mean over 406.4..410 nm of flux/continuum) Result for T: 0.04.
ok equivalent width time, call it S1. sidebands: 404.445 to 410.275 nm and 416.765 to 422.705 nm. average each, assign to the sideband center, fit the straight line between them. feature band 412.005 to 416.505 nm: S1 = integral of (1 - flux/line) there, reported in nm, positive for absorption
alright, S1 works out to -0.10 nm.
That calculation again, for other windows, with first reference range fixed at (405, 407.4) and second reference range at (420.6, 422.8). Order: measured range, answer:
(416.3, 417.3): 0.03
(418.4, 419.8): 0.04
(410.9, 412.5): 0.02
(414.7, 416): -0.04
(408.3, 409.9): 0.06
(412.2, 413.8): 0.04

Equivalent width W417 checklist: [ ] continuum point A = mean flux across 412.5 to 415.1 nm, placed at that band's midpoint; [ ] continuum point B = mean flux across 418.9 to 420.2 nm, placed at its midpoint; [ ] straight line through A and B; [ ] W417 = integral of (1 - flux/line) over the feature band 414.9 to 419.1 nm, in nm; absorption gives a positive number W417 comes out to -0.10 nm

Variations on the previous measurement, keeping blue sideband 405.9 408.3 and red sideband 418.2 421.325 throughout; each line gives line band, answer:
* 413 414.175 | 0.046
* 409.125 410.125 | 0.072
